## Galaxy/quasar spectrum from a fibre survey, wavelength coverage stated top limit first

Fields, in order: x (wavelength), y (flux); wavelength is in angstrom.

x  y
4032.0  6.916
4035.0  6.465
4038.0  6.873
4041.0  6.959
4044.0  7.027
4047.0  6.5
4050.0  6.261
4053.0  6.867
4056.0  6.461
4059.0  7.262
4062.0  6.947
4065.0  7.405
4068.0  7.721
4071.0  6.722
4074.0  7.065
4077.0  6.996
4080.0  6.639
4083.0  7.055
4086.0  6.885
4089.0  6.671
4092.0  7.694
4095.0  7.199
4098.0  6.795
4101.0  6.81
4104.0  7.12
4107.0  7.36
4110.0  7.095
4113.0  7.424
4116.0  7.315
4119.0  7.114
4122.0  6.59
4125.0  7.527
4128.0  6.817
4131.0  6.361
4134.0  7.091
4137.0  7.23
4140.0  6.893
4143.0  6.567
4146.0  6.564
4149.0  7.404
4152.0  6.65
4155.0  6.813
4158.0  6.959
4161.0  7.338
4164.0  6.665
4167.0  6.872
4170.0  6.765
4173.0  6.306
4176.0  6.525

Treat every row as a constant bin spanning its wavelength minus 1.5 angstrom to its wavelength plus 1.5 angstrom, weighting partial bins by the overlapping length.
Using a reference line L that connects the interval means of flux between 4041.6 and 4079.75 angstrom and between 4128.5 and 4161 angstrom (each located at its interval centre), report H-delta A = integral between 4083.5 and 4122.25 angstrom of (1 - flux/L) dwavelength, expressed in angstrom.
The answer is -1.1 angstrom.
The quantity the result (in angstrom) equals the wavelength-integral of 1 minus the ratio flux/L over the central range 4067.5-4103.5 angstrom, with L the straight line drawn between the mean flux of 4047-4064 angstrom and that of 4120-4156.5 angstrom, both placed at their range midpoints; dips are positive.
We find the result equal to -1.08 angstrom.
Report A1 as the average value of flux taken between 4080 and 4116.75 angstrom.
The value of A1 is 7.1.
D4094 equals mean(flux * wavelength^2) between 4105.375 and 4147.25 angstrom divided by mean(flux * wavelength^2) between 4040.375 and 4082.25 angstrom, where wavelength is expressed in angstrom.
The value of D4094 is 1.04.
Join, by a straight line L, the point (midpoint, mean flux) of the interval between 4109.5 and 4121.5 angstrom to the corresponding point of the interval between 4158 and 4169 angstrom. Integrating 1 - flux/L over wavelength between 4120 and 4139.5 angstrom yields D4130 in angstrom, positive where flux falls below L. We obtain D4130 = 0.5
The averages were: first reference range 7.19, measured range 6.94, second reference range 6.95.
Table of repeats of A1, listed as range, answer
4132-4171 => 6.9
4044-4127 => 7.02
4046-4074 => 6.92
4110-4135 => 7.03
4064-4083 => 7.08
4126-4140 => 6.9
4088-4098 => 7.15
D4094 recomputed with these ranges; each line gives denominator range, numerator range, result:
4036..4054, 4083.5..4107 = 1.07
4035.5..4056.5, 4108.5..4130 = 1.10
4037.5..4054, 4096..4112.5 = 1.08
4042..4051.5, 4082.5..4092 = 1.08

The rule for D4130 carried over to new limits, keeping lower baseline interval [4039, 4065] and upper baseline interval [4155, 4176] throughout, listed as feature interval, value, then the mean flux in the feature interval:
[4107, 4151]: -1.3 angstrom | 7.01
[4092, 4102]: -0.4 angstrom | 7.05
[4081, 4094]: -0.5 angstrom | 7.06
